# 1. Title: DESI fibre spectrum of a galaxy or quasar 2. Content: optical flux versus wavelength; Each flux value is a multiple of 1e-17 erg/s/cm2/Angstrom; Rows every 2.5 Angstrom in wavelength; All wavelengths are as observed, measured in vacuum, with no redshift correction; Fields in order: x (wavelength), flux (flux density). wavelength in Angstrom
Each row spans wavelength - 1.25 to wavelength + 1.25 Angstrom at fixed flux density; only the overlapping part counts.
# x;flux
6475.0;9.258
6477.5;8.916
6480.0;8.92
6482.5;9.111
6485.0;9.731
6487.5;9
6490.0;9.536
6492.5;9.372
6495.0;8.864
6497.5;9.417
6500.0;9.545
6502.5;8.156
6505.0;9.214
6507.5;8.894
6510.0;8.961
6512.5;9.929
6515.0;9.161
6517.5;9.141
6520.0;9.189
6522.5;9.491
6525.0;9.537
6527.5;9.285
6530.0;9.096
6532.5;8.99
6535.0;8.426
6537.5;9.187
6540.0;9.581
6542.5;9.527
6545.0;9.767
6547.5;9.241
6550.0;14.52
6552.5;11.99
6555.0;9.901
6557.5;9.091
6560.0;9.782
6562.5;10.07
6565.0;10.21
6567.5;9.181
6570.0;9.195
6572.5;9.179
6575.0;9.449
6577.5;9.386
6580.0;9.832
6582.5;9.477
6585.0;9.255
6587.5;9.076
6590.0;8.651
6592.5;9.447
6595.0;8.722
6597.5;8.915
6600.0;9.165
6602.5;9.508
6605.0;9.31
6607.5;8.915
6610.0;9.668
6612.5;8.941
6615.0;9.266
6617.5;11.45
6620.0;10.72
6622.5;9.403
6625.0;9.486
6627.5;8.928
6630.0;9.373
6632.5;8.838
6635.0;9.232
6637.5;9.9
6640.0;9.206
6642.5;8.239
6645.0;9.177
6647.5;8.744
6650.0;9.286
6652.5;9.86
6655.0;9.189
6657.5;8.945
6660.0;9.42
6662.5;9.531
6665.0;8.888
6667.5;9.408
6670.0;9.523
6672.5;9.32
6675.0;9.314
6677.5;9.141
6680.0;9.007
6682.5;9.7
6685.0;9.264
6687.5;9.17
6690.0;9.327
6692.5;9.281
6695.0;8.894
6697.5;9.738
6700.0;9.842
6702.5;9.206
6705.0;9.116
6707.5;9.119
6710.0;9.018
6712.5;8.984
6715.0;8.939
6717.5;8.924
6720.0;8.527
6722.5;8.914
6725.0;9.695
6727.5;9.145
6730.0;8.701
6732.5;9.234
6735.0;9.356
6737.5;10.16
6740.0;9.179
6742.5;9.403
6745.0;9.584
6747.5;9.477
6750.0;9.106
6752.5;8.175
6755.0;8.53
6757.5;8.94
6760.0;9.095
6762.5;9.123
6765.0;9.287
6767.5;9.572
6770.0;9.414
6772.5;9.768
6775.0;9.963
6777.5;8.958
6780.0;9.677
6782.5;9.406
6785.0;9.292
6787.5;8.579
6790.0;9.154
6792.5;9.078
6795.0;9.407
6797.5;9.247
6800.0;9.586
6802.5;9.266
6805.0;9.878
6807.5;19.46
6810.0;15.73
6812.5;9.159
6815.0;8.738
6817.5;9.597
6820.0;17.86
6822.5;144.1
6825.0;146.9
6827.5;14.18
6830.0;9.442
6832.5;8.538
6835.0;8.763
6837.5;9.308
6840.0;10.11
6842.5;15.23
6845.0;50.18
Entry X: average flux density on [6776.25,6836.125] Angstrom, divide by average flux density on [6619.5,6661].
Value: 2.4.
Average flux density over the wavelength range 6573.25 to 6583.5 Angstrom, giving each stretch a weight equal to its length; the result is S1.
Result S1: 9.52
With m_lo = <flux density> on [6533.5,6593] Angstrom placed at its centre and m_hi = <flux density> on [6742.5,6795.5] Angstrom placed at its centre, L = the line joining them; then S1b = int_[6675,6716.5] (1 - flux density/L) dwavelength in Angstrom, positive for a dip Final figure 0.7 Angstrom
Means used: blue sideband 9.73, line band 9.23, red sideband 9.22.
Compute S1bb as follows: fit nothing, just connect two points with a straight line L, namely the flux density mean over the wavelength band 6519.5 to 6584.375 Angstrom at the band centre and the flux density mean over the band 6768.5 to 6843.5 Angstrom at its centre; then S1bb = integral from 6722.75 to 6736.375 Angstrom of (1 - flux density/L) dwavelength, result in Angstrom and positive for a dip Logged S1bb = 6.1 Angstrom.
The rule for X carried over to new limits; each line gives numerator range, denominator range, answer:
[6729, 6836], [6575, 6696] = 1.75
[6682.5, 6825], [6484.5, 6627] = 1.40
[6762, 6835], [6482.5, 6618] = 2.08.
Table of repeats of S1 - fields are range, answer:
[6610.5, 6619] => 9.89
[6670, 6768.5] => 9.2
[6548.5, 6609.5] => 9.67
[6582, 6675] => 9.31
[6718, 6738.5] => 9.19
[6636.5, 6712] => 9.25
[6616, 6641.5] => 9.64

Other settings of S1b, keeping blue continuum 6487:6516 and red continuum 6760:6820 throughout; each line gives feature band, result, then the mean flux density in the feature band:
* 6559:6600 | 0.4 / 9.36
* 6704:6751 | 3.7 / 9.19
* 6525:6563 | -2.3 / 9.88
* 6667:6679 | 0.6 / 9.33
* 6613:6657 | 1.1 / 9.41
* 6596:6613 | 0.6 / 9.21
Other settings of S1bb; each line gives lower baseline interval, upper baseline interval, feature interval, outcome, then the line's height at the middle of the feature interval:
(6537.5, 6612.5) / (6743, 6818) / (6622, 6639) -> 0.7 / 9.68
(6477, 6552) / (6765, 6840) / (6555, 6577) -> 3.3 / 11.2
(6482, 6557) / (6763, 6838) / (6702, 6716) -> 6.2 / 16.2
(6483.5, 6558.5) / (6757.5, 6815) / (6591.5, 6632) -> 1.1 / 9.7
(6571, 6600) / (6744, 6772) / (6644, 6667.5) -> -0.1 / 9.18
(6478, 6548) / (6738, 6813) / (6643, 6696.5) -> 1.9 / 9.58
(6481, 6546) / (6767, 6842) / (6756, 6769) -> 6.4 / 18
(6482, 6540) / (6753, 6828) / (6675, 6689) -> 5.6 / 15.4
